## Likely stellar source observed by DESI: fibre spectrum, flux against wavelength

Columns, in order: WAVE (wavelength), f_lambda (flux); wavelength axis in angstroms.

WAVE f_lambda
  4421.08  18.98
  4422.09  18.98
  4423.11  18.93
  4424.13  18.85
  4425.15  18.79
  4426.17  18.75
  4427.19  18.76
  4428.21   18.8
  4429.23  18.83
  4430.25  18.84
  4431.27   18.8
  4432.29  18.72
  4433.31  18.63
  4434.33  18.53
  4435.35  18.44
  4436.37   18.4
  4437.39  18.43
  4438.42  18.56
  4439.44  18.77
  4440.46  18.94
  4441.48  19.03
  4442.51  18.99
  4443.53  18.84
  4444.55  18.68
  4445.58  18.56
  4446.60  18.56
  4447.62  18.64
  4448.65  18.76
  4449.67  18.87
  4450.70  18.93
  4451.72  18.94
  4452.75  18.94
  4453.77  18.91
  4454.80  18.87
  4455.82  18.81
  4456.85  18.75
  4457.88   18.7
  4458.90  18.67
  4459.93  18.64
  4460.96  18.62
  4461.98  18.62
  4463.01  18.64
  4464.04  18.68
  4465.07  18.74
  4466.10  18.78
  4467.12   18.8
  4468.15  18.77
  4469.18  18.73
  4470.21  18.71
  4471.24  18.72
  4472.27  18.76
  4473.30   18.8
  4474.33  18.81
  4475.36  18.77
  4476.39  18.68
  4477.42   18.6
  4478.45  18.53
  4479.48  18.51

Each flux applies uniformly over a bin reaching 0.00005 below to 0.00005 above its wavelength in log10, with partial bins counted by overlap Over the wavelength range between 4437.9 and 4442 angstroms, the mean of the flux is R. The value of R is 18.8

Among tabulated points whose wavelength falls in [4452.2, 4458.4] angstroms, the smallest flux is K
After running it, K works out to 18.7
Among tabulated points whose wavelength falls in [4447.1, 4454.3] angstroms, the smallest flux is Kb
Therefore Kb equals 18.64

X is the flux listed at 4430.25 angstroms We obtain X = 18.84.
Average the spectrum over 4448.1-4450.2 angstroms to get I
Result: 18.8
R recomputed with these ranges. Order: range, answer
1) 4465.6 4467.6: 18.9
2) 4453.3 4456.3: 18.9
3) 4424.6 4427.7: 18.7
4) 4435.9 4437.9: 18.4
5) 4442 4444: 18.9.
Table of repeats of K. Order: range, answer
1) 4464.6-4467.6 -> 18.74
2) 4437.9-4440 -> 18.56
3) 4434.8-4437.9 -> 18.4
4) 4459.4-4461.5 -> 18.62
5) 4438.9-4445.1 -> 18.68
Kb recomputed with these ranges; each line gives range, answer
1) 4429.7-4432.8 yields 18.72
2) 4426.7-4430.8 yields 18.76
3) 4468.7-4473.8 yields 18.71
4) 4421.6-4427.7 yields 18.75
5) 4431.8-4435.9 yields 18.44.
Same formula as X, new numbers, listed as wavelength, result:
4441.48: 19.03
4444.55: 18.68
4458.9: 18.67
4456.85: 18.75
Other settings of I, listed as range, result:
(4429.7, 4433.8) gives 18.8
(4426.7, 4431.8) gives 18.8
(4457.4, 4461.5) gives 18.7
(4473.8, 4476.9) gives 18.8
